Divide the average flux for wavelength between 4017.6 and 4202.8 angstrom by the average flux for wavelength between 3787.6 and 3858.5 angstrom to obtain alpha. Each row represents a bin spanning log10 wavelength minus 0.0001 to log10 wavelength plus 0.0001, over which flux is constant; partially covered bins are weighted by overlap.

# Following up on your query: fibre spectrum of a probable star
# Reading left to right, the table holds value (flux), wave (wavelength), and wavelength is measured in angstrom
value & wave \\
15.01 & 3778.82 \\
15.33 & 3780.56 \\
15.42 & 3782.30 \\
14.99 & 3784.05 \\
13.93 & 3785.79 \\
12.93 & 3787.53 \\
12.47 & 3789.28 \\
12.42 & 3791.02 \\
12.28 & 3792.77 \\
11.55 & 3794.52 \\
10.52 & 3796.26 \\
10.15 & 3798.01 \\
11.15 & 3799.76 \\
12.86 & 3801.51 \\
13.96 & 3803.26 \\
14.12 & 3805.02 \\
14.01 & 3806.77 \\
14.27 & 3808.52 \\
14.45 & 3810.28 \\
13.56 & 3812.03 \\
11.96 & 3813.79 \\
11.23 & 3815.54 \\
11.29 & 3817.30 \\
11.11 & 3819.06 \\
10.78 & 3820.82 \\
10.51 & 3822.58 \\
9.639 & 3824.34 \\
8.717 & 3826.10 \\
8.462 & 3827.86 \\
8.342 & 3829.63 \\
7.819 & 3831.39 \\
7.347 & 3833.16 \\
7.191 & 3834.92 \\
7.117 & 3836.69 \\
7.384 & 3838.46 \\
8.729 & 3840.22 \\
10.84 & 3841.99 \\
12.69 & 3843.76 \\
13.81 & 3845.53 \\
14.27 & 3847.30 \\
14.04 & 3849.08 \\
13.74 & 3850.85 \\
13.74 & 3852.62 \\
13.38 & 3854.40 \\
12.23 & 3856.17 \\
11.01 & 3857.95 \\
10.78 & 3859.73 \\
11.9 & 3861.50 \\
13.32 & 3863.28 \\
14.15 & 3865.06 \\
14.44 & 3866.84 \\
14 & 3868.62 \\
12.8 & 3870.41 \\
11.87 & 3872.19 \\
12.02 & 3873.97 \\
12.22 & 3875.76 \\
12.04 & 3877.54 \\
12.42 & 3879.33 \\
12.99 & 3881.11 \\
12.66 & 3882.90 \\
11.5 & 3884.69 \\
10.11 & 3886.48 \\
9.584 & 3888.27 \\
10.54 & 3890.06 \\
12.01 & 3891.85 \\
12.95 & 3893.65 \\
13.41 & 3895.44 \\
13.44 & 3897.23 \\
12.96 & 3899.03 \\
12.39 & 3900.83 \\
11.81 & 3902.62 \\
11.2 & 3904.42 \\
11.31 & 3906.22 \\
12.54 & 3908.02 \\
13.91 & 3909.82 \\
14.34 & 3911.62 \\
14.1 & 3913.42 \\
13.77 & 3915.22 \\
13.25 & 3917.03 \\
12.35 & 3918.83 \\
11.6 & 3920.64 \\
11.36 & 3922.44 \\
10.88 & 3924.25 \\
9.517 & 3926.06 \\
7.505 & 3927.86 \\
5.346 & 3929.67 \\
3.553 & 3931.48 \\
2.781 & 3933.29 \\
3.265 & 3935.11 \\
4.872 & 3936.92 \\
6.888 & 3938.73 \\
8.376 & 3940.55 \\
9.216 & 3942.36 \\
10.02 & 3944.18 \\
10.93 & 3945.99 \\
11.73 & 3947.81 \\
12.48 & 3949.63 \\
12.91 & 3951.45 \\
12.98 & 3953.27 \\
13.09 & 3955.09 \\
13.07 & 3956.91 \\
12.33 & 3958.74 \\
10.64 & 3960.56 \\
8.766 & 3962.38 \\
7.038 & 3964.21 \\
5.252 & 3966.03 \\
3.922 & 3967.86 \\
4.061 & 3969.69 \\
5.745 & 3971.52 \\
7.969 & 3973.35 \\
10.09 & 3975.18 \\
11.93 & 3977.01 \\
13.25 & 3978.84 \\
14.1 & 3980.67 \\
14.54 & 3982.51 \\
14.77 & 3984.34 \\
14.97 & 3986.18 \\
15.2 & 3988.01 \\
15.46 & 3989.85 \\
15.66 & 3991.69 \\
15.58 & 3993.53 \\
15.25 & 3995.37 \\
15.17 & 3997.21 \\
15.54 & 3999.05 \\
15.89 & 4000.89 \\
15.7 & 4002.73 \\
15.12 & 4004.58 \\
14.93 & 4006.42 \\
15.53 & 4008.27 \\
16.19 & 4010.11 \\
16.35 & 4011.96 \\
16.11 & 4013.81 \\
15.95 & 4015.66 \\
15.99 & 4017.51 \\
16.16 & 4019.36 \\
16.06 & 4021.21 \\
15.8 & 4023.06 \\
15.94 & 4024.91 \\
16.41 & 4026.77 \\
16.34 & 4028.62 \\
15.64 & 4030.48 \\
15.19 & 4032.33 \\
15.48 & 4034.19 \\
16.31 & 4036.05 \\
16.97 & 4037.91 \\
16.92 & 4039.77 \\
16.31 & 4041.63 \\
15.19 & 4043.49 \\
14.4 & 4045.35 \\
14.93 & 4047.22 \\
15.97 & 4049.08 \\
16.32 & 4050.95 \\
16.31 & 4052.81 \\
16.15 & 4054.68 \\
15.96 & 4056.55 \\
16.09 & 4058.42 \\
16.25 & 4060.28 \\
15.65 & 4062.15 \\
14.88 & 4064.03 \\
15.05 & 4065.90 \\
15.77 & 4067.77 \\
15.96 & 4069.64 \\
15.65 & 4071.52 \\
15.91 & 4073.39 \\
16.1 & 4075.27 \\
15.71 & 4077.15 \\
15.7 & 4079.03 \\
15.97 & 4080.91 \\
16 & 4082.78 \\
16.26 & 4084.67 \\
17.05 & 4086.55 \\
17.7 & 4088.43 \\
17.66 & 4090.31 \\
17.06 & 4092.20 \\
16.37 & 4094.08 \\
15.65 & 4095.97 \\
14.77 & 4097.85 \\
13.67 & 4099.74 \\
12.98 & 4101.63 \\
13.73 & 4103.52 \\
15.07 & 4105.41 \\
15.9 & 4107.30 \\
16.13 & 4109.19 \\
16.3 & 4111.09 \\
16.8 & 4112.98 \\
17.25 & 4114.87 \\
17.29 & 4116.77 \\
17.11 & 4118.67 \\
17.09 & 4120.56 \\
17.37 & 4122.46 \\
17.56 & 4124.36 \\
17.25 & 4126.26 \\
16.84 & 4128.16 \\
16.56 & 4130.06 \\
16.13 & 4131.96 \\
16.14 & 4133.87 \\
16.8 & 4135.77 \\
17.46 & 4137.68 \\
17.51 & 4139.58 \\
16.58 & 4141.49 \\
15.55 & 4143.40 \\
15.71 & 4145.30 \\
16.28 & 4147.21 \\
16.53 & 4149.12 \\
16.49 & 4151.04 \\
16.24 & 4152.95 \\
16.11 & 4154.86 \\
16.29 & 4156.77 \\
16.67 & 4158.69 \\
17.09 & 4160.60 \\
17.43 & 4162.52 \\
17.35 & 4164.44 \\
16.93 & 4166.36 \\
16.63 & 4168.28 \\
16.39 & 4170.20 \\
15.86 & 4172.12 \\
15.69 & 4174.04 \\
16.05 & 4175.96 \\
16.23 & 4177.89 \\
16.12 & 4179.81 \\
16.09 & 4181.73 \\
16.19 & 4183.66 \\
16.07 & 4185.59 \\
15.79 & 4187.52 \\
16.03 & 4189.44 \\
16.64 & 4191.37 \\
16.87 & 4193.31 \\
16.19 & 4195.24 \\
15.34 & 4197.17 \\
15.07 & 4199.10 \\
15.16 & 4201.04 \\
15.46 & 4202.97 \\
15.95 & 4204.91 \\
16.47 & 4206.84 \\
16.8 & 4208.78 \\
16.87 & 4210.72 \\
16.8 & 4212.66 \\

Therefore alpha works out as 1.42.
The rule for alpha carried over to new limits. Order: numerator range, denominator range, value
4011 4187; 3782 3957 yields 1.42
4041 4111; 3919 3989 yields 1.62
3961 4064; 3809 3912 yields 1.22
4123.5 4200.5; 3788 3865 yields 1.43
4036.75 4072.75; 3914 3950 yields 1.76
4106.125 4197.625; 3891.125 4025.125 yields 1.38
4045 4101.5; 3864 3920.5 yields 1.27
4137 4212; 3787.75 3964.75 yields 1.45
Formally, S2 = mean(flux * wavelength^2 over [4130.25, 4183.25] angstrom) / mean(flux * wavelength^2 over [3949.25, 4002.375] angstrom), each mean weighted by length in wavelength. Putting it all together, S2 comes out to 1.49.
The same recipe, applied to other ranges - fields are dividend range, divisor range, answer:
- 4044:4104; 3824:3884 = 1.54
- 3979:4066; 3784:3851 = 1.53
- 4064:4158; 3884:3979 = 1.75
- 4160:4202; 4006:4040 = 1.09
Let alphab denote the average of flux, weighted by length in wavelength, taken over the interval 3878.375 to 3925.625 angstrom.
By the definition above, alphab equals 12.3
